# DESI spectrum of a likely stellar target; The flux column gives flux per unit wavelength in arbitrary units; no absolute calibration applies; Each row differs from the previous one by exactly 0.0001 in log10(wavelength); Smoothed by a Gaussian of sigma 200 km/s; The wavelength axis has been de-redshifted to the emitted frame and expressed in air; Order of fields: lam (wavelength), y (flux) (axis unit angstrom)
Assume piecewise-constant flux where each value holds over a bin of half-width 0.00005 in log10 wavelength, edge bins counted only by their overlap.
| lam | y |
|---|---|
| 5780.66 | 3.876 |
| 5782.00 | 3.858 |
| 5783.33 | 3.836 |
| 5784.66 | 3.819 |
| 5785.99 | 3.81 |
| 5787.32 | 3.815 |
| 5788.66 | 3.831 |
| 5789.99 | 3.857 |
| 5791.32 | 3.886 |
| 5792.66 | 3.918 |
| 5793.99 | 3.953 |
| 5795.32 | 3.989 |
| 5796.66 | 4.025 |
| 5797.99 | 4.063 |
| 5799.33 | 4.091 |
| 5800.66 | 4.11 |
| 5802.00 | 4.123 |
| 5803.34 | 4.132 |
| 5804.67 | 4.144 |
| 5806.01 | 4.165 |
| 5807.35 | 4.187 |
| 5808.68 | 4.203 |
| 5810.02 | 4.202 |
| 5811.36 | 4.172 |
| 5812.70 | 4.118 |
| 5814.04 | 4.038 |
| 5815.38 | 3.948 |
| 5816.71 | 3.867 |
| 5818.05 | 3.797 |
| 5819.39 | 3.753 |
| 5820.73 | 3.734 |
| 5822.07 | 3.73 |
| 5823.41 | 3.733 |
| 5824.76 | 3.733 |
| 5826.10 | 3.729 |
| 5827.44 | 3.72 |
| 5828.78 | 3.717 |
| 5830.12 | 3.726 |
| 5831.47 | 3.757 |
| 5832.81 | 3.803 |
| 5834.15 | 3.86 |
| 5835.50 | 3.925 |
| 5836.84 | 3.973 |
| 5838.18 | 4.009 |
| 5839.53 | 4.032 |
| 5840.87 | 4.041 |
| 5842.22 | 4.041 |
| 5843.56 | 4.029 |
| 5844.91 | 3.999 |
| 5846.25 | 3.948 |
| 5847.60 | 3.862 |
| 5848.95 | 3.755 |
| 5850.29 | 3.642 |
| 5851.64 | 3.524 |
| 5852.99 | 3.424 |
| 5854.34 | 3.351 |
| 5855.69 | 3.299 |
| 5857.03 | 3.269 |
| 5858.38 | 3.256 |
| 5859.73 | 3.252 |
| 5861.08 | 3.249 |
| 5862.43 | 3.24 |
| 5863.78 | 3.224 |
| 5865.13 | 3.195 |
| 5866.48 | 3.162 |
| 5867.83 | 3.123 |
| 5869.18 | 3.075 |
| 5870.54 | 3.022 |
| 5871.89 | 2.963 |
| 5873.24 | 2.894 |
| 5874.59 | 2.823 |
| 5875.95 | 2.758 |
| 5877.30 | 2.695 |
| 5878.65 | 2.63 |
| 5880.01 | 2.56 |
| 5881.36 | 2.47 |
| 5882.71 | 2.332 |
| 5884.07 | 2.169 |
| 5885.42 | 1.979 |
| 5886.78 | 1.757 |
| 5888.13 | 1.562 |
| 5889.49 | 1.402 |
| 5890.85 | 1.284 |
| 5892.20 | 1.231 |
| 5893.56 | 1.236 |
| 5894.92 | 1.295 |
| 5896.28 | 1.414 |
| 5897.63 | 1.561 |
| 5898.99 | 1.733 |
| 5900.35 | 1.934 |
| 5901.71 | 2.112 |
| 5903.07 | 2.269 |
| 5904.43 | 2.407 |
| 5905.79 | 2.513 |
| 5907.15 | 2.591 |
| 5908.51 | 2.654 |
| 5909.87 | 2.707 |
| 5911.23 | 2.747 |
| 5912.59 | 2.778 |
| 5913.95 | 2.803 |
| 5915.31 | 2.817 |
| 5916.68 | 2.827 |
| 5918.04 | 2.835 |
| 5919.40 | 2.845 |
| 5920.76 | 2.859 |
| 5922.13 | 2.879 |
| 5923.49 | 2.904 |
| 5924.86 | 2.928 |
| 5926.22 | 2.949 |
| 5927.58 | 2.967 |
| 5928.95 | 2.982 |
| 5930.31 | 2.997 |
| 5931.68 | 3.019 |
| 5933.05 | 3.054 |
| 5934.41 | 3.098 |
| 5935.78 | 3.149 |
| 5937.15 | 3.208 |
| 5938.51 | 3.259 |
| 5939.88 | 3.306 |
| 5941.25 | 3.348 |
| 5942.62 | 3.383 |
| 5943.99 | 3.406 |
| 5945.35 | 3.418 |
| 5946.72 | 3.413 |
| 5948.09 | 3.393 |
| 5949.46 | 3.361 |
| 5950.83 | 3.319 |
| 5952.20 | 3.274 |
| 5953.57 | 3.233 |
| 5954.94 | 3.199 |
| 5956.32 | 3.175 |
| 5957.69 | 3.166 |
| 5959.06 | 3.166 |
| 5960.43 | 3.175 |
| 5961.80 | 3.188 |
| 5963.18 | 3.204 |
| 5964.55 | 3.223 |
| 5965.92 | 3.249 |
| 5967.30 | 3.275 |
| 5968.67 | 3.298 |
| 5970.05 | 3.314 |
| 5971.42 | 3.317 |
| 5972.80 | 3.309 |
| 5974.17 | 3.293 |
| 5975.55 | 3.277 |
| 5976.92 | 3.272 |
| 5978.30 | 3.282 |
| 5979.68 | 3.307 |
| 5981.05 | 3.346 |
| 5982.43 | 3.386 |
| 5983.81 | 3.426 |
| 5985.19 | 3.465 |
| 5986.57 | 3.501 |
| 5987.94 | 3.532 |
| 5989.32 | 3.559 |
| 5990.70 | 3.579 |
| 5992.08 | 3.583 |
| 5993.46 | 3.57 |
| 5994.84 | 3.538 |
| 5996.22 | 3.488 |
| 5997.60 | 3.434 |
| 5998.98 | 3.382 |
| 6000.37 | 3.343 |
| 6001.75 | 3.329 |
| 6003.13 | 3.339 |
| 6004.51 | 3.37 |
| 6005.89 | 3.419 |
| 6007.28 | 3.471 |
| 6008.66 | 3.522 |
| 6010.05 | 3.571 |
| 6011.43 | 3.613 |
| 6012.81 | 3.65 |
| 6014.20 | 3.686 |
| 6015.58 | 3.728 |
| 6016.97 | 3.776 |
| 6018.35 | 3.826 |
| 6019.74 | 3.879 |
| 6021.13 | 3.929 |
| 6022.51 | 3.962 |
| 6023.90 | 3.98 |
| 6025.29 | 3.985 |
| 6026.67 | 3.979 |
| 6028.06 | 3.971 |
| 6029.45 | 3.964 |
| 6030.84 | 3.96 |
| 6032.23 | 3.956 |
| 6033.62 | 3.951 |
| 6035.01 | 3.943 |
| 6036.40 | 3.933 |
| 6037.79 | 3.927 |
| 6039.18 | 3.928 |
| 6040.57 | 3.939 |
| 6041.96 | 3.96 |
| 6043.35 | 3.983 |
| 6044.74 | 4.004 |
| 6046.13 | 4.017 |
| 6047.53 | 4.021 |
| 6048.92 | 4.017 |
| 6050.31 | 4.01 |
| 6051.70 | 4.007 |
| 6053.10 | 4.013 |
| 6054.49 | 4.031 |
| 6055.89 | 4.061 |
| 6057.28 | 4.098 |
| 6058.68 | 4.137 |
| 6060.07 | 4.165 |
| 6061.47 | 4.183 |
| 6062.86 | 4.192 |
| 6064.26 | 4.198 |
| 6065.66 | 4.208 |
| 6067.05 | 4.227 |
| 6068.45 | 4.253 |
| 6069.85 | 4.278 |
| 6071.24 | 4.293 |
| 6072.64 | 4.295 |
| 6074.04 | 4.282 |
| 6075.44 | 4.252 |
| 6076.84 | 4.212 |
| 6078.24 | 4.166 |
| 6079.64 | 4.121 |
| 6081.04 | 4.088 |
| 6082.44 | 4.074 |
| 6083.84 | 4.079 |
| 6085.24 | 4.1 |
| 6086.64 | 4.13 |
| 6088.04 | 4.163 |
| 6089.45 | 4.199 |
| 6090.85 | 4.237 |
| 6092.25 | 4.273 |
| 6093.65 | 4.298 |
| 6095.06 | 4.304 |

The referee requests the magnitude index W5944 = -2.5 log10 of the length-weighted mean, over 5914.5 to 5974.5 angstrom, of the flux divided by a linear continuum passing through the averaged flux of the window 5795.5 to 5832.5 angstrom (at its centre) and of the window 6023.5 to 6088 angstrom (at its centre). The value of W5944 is 0.262 mag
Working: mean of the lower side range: 3.95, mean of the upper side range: 4.08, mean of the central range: 3.16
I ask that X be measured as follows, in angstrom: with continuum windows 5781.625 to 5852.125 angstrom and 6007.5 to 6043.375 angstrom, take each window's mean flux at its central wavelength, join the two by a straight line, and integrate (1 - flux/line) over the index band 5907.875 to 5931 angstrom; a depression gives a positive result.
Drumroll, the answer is 6.2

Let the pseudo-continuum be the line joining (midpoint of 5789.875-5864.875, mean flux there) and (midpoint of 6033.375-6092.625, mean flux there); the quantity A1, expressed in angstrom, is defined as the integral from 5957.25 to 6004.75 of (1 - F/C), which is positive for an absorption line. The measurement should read 7.7 angstrom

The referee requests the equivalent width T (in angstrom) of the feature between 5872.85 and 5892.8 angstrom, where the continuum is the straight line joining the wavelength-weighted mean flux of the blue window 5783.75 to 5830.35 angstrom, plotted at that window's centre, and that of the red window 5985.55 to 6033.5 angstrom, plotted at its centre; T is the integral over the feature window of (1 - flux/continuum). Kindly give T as 8.71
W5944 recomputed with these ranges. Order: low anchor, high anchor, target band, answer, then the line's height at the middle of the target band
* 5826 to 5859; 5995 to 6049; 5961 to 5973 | 0.16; 3.76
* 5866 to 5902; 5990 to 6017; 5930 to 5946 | -0.16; 2.79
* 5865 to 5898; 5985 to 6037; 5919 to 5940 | -0.09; 2.78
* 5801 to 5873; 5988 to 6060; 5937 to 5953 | 0.13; 3.76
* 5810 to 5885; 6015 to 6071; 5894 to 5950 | 0.31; 3.68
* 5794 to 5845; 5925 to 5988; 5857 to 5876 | 0.20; 3.72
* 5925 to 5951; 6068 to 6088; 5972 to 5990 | 0.04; 3.51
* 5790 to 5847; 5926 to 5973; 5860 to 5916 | 0.43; 3.57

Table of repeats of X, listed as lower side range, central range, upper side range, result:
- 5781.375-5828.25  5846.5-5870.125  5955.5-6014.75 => 2.7 angstrom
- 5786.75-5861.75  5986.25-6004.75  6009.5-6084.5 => 2.4 angstrom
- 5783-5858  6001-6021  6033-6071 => 2.2 angstrom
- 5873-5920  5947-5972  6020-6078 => -2.2 angstrom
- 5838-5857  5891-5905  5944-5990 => 7.3 angstrom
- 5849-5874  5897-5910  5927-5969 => 4.0 angstrom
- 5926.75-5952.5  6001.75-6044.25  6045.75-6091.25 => 0.3 angstrom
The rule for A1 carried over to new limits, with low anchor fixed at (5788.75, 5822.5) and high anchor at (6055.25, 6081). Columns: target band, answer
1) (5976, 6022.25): 7.00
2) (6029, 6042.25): 0.73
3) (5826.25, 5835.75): 0.59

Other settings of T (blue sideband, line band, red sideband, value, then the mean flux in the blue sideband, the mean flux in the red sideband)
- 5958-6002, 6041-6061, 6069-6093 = -0.5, 3.36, 4.19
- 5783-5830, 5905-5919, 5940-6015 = 3.4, 3.94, 3.38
